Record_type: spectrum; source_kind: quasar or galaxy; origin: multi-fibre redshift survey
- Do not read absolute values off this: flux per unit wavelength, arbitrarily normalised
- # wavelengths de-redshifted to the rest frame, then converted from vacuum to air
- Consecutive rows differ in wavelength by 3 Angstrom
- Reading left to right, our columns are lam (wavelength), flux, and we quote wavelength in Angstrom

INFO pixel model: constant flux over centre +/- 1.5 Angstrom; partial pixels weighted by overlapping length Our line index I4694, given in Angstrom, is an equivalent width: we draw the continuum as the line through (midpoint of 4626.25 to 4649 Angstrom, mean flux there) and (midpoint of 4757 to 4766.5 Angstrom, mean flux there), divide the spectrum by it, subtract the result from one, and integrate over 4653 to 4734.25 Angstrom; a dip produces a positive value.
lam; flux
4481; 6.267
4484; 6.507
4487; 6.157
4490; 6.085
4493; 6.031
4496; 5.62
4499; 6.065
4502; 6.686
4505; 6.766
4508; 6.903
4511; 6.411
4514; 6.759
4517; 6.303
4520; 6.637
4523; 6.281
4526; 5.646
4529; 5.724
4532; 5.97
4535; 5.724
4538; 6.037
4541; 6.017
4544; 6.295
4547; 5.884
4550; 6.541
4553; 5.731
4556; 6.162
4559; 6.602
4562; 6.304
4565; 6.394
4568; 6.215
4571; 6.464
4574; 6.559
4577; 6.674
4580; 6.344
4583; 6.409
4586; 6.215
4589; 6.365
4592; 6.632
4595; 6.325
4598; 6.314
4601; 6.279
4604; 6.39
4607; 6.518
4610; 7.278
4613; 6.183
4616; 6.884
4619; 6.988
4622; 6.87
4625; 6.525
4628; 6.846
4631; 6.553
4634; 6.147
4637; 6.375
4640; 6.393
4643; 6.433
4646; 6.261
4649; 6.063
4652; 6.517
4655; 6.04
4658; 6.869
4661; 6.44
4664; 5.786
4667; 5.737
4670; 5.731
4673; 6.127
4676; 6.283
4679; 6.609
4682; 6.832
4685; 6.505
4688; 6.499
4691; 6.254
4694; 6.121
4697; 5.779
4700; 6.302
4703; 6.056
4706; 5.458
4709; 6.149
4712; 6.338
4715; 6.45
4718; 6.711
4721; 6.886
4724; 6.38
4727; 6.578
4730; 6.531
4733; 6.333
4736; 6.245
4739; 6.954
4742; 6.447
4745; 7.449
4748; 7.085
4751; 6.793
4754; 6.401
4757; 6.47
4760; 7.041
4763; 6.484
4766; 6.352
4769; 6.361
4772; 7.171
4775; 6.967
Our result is 2.7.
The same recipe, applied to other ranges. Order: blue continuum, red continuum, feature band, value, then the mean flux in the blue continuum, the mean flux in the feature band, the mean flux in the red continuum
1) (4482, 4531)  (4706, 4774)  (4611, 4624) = -0.6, 6.28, 6.74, 6.6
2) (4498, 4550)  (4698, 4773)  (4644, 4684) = 1.1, 6.25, 6.26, 6.53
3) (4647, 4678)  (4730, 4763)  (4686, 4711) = 1.2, 6.17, 6.09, 6.7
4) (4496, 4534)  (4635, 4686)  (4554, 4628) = -2.3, 6.31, 6.5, 6.29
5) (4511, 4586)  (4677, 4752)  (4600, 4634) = -1.7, 6.24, 6.65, 6.47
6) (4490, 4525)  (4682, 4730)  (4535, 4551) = 0.7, 6.38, 6.1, 6.32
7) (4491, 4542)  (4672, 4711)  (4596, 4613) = -0.8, 6.21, 6.52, 6.23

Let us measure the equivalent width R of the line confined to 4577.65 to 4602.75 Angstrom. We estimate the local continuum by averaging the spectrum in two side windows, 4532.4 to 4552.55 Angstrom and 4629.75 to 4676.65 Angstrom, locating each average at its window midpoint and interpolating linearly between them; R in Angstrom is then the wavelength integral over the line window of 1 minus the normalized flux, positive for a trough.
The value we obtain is -1.0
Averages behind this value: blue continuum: 6.06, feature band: 6.37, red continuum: 6.23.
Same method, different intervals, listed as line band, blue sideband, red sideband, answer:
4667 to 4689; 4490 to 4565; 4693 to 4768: 0.3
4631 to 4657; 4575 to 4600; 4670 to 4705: 0.1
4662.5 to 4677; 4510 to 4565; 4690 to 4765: 1.0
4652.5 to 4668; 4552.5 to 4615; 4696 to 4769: 0.6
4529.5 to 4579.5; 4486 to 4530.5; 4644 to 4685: 0.4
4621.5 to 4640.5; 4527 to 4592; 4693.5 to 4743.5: -0.7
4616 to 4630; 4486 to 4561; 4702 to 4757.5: -1.0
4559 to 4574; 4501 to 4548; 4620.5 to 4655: -0.2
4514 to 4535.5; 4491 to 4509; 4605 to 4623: 1.0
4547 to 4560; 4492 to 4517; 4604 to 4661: 0.5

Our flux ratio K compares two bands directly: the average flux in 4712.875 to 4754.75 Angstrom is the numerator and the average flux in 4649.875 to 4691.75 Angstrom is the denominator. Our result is 1.1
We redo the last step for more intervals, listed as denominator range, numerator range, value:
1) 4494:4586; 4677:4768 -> 1.03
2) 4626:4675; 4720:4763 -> 1.06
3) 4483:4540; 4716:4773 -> 1.07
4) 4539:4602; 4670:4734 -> 1.00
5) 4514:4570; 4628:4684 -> 1.02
